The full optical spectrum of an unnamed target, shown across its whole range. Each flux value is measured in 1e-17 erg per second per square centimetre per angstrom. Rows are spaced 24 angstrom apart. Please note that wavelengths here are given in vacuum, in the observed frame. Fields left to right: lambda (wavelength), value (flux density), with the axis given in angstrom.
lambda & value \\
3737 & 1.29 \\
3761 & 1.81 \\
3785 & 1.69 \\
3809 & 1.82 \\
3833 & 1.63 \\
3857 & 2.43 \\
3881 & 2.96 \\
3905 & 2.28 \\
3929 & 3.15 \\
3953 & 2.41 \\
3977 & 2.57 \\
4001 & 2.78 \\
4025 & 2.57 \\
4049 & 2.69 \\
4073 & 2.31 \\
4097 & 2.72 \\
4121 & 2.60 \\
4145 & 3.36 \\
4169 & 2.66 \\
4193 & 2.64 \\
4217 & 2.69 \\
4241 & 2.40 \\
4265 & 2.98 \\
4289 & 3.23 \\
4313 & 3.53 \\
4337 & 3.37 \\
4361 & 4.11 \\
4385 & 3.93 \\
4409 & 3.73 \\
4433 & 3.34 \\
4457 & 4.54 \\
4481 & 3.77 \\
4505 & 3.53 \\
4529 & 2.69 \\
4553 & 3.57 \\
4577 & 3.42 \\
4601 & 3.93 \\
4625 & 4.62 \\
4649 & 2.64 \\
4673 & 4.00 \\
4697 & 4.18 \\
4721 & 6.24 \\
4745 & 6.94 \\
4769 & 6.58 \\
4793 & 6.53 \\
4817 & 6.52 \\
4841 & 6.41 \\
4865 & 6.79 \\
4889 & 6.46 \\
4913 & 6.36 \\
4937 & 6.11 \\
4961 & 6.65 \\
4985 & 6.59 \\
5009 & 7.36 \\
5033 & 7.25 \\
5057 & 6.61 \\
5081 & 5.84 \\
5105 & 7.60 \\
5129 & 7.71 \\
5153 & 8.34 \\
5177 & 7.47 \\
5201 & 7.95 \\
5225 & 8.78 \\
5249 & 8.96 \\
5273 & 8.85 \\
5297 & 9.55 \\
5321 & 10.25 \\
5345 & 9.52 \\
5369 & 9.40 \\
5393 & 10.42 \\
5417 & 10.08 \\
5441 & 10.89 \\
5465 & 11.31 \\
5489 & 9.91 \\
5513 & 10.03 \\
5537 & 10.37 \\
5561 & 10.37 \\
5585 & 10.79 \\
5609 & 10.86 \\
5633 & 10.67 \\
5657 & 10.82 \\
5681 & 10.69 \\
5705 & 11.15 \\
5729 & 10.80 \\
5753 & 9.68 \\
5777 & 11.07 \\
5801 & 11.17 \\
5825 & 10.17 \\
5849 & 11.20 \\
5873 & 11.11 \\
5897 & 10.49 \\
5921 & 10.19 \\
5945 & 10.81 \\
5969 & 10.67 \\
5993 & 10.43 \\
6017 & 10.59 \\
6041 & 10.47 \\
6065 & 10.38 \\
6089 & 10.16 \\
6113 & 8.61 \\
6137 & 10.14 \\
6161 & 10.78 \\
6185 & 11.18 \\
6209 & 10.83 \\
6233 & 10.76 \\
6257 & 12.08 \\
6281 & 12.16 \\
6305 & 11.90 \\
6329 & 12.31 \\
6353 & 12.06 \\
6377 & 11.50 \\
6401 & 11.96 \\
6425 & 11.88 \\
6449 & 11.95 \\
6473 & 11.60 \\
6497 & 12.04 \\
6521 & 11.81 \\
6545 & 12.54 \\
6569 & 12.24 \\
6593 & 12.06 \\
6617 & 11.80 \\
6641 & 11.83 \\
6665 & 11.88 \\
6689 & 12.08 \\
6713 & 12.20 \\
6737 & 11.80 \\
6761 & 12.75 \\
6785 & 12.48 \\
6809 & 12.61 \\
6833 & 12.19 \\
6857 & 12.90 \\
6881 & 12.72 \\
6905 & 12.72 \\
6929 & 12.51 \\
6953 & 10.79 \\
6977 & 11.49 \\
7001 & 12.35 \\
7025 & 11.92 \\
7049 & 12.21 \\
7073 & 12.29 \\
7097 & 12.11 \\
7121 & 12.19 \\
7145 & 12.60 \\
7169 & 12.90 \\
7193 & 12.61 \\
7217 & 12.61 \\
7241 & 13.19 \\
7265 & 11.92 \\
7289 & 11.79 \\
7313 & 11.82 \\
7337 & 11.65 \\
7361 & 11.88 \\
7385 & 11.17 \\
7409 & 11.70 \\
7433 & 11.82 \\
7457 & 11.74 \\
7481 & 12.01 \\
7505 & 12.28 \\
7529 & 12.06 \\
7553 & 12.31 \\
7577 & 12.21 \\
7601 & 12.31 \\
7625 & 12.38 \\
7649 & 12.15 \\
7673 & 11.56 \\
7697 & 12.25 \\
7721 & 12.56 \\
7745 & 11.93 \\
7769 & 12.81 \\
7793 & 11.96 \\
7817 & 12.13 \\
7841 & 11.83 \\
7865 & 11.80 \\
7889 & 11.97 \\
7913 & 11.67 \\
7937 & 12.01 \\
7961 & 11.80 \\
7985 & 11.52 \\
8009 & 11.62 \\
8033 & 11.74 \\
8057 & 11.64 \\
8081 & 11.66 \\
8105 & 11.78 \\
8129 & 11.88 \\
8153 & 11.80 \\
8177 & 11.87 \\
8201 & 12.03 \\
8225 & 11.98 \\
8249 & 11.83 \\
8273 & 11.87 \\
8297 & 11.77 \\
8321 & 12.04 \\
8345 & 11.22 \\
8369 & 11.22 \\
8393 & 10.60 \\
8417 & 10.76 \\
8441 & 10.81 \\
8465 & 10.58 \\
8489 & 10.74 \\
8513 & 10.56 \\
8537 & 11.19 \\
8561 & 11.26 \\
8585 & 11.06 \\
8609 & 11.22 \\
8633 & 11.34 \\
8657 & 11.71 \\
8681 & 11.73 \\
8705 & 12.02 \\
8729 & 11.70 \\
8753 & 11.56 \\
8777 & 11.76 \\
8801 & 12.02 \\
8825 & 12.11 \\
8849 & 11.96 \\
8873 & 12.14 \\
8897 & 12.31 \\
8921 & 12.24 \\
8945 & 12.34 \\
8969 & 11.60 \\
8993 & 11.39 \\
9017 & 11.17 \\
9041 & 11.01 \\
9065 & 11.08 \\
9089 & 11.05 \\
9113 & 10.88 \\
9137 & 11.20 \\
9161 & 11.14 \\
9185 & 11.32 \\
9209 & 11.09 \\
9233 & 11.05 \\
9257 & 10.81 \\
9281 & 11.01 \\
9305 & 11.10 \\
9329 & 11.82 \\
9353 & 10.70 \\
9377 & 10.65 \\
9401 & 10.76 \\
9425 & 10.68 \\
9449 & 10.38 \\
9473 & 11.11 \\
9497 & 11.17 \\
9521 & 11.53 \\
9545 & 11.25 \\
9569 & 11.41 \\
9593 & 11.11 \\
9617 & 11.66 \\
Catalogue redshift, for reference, 0.18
